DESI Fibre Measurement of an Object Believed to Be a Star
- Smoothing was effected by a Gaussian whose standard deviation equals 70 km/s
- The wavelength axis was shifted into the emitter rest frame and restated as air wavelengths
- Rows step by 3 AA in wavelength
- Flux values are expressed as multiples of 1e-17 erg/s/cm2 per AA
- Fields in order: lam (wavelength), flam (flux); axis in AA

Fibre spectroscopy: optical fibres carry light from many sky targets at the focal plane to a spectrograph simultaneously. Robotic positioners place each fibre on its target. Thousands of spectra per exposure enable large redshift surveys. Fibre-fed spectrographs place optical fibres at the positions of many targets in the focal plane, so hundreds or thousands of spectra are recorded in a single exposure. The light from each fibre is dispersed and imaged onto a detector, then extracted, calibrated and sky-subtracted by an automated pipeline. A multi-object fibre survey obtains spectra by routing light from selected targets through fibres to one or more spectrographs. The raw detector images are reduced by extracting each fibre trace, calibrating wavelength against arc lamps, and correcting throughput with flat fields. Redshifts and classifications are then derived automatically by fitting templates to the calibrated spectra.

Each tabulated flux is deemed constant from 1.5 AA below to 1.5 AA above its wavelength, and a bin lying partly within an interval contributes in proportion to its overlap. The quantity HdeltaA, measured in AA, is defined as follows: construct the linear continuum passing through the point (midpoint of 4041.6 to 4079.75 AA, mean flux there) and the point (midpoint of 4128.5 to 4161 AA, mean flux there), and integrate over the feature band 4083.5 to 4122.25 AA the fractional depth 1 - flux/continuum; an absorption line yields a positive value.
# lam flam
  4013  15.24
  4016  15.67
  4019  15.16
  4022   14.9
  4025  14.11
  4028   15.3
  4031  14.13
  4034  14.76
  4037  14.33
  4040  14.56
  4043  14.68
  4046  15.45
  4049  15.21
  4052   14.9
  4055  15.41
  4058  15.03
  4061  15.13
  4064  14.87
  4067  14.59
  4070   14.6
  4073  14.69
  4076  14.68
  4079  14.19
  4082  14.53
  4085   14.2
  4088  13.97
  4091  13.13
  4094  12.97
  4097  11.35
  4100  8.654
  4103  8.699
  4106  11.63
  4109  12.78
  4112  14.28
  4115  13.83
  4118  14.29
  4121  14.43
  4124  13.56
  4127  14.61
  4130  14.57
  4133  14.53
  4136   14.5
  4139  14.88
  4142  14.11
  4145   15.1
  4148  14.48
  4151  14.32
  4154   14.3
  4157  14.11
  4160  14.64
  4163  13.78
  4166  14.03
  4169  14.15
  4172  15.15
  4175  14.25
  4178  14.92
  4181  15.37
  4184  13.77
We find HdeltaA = 5.5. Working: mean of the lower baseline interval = 14.9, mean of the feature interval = 12.6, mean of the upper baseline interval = 14.5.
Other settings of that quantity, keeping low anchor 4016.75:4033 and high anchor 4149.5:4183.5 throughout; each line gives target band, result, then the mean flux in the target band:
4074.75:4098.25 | 1.6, 13.6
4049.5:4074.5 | -0.4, 14.9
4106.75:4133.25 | 1.0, 14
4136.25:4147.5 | -0.1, 14.7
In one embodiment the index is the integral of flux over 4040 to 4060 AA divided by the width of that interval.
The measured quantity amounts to 15.1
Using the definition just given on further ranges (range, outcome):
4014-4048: 14.8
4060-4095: 14.3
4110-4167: 14.3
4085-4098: 13.1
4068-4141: 13.5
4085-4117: 12.3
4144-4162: 14.5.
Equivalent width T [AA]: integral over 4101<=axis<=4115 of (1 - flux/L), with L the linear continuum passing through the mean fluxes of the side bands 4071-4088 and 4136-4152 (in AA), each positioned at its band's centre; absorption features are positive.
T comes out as 2.5 AA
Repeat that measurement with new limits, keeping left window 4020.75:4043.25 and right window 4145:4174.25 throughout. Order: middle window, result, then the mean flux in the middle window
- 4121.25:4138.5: 0.0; 14.4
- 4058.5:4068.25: -0.2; 14.9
